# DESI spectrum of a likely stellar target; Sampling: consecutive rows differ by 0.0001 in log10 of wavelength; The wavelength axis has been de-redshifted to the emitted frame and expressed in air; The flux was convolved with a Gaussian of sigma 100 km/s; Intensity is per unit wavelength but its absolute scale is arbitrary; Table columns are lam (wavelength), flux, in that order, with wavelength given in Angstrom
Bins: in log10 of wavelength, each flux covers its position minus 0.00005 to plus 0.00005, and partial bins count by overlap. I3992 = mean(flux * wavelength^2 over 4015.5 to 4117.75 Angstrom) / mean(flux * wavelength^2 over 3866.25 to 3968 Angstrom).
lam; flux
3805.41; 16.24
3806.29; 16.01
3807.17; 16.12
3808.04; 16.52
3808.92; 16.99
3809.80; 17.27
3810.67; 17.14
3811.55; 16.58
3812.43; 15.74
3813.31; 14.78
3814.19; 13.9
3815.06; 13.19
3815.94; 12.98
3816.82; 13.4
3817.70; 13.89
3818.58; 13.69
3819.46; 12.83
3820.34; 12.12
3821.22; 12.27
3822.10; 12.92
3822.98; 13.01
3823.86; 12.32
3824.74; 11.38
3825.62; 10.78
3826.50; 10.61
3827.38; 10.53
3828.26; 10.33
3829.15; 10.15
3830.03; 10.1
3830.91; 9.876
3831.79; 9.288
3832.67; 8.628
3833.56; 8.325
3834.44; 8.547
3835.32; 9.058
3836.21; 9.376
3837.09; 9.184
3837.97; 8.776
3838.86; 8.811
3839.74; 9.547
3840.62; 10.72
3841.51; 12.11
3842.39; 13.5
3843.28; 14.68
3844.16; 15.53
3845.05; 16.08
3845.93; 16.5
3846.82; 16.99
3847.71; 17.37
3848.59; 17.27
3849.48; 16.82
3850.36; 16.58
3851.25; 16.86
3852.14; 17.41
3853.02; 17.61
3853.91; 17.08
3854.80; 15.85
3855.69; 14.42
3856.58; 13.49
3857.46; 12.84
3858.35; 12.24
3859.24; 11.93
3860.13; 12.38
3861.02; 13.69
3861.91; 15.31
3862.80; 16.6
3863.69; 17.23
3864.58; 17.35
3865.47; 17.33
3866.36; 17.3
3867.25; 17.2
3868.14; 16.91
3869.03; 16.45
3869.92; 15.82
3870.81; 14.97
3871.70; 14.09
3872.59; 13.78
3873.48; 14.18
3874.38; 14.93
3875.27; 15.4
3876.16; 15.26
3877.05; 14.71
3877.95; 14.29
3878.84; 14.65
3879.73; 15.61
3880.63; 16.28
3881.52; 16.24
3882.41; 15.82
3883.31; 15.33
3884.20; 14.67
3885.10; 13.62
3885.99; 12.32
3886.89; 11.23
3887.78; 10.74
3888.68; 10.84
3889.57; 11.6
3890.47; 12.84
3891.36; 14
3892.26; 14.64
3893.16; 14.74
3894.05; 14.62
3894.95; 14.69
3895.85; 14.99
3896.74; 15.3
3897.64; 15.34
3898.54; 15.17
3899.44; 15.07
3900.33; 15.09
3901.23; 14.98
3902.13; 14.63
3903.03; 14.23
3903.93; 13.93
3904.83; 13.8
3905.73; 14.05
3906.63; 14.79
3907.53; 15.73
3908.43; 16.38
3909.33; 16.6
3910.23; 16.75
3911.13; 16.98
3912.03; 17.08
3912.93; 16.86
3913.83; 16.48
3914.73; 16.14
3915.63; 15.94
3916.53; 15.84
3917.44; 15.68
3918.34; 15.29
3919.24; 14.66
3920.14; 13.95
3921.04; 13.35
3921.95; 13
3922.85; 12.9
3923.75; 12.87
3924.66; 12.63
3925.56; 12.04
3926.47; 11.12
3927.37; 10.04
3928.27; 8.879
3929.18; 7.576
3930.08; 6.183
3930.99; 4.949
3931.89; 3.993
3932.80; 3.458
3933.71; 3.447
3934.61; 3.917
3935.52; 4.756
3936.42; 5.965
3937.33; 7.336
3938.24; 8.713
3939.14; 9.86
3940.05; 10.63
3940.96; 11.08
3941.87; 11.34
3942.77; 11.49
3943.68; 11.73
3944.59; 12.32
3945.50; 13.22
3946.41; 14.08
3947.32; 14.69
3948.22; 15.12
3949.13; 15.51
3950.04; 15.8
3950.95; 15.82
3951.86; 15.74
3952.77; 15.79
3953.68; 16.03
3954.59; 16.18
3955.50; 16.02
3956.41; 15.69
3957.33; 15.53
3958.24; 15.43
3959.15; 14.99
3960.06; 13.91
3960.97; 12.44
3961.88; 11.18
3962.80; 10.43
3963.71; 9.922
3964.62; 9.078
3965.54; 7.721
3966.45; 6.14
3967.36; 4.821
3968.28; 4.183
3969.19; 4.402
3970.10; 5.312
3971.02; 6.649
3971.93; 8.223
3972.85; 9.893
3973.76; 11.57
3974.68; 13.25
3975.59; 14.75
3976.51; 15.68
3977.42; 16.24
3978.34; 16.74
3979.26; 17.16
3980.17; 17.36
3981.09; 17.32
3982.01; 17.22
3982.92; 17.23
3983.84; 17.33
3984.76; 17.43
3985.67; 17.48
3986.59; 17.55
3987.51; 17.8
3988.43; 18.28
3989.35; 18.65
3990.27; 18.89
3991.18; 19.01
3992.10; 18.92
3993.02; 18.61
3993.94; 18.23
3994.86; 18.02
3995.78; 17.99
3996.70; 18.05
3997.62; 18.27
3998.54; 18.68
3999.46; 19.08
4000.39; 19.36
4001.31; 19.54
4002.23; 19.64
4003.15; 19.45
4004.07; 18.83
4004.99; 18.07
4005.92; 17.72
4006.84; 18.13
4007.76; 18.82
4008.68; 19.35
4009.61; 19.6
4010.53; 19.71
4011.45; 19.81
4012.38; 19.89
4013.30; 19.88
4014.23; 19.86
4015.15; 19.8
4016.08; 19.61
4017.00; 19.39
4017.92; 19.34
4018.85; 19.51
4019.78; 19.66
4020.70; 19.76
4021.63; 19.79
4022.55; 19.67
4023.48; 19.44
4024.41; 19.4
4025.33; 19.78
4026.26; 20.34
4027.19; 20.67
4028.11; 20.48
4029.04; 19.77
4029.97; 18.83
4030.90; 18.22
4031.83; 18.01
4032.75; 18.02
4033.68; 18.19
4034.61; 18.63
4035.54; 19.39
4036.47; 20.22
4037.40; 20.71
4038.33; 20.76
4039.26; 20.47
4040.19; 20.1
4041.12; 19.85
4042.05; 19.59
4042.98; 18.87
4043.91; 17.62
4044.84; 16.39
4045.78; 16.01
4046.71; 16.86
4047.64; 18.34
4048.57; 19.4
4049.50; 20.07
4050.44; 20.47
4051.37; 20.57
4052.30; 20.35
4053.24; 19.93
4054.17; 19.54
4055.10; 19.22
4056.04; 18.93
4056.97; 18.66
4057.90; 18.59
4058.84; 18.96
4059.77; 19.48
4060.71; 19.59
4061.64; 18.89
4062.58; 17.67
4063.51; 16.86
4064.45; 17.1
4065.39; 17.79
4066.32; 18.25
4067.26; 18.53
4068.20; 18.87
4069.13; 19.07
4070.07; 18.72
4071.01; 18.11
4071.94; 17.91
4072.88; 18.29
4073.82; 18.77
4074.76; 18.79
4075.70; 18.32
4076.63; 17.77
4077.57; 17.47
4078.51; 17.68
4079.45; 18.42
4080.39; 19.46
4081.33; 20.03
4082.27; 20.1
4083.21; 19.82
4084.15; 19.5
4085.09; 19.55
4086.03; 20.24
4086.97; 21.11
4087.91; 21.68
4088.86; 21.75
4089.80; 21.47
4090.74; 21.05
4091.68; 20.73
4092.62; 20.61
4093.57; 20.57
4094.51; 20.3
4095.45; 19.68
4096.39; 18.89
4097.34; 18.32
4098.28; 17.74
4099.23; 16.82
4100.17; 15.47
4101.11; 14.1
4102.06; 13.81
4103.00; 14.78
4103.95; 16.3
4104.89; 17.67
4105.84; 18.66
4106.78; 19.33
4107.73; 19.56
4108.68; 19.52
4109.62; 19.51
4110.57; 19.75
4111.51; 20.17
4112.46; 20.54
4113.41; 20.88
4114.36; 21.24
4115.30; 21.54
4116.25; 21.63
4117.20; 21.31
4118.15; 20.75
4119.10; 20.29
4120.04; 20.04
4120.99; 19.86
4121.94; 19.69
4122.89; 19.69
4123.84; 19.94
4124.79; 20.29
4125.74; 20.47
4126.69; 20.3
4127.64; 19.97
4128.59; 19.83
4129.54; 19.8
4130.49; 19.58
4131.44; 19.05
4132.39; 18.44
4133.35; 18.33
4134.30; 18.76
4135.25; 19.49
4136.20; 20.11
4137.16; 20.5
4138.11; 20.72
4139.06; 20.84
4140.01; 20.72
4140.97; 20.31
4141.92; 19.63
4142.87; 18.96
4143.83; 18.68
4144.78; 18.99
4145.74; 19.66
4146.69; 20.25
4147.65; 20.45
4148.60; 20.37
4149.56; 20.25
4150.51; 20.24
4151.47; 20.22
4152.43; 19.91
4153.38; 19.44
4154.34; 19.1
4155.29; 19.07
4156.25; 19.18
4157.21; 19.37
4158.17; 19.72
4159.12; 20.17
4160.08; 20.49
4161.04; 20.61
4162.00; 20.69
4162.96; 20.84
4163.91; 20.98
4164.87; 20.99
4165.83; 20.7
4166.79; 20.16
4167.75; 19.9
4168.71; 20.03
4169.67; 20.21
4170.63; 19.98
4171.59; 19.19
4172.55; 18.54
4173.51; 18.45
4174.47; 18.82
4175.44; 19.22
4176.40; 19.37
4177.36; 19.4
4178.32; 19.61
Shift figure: 1.57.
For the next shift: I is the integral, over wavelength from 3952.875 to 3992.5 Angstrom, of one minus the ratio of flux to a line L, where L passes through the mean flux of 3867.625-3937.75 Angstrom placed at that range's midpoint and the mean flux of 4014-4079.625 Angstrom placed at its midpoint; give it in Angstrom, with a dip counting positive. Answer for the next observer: 5.82 Angstrom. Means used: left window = 13.3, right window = 19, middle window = 13.7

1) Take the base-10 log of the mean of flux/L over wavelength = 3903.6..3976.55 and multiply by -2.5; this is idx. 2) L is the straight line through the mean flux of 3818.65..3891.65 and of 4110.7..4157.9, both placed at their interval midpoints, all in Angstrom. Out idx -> 0.283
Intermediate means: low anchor 13.6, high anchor 20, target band 11.9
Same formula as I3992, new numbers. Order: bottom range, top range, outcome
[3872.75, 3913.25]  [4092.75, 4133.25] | 1.46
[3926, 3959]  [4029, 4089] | 1.80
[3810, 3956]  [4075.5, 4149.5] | 1.64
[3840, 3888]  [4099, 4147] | 1.46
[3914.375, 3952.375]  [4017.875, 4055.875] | 1.81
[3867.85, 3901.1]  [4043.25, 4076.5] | 1.40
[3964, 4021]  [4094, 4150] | 1.26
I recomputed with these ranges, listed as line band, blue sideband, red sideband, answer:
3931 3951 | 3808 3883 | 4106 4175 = 7.5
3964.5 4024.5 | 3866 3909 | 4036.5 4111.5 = 2.0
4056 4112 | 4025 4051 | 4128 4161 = 1.9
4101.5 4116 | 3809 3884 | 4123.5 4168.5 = 0.2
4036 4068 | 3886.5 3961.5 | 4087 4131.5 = -2.7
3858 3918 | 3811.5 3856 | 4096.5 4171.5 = -3.6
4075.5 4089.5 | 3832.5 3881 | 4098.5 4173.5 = -0.8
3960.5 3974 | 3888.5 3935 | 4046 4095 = 6.3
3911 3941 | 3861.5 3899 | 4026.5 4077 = 9.4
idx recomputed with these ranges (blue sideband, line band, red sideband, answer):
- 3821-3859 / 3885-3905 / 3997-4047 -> 0.06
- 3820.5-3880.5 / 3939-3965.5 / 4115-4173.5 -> 0.18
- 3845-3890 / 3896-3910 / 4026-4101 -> 0.06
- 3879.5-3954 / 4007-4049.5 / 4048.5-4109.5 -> -0.14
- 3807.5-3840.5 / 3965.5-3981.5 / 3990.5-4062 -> 0.49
